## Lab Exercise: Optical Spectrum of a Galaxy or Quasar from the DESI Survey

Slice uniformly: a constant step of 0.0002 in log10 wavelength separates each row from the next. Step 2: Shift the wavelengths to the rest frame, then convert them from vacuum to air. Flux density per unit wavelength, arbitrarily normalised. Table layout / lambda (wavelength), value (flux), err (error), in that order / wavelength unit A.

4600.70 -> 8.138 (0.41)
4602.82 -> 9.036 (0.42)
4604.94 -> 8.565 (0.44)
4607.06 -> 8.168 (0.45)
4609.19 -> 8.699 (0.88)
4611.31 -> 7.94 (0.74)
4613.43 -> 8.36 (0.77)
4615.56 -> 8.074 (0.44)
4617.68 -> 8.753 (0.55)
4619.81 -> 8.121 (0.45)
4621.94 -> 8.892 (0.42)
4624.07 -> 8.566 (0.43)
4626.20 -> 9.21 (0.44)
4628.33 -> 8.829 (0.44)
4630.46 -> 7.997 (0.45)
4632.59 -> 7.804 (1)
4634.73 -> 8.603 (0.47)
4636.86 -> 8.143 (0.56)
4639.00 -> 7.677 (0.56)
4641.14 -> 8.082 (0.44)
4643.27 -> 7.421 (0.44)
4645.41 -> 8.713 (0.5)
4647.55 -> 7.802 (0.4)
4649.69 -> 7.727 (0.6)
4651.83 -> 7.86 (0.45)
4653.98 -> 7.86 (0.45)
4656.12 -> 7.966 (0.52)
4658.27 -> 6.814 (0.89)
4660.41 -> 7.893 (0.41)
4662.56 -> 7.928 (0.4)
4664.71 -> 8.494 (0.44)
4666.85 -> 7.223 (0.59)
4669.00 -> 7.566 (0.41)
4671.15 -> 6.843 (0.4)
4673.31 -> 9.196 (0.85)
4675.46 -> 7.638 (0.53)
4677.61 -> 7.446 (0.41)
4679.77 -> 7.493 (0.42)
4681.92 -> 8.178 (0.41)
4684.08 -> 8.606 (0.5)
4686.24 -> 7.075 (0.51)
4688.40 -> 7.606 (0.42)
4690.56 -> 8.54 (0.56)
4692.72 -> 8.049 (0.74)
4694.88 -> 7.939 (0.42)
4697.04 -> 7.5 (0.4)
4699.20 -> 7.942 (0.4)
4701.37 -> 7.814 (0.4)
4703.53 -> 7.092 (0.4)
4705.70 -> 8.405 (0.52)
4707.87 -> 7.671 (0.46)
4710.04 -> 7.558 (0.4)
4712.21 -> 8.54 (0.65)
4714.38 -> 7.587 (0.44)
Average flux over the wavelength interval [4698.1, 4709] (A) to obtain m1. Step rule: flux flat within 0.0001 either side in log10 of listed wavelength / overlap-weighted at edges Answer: 7.78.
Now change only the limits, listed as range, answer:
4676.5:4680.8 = 7.47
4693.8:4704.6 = 7.66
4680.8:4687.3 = 7.95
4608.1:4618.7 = 8.36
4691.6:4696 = 8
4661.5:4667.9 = 7.89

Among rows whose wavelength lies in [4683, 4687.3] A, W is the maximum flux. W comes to 8.606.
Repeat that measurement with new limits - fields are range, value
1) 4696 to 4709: 8.405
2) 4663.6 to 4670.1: 8.494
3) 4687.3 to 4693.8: 8.54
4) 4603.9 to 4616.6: 8.699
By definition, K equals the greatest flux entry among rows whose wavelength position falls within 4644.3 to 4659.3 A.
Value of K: 8.713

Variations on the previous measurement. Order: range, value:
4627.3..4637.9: 8.829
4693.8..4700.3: 7.942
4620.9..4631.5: 9.21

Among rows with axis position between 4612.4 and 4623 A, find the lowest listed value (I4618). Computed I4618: 8.074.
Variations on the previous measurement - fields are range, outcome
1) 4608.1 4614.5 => 7.94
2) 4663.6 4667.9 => 7.223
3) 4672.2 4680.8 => 7.446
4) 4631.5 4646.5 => 7.421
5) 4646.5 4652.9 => 7.727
